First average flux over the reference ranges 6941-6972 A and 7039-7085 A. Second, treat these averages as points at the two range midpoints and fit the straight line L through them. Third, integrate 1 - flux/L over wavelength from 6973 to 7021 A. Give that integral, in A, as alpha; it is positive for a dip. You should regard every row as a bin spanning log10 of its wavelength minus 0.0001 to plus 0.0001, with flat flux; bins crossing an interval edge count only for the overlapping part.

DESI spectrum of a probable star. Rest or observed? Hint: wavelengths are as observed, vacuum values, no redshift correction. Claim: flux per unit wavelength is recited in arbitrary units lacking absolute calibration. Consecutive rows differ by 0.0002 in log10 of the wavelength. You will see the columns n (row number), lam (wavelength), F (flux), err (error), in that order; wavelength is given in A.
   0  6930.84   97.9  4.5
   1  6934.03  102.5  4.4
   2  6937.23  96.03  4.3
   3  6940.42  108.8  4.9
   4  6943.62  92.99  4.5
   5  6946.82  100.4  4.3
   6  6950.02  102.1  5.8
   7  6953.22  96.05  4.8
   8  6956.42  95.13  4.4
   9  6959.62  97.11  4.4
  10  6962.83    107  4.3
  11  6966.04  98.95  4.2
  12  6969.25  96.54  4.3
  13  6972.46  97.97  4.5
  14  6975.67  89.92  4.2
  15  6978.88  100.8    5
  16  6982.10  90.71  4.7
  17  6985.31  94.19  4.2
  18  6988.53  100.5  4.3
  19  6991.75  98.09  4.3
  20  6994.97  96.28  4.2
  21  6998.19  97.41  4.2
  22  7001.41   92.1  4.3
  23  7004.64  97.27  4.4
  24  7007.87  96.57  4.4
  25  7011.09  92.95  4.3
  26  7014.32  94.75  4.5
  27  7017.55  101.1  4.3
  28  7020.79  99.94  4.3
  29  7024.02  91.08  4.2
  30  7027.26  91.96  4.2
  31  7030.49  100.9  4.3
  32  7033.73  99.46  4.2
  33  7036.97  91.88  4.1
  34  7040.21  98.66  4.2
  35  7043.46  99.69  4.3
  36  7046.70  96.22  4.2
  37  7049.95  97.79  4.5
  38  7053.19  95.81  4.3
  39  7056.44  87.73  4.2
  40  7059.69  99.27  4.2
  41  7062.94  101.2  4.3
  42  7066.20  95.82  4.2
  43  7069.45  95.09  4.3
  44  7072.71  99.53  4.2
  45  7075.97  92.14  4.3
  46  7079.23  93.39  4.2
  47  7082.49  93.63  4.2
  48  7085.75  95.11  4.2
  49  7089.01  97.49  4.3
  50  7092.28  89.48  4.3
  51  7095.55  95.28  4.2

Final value 0.81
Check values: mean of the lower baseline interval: 98.8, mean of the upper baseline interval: 96.1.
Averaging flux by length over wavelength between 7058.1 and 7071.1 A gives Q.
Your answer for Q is 97.8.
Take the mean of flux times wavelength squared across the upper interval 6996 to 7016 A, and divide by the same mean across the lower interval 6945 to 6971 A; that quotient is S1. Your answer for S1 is 0.97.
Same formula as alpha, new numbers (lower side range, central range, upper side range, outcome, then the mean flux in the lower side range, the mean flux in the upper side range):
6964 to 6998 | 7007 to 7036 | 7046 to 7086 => -0.09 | 96.6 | 95.6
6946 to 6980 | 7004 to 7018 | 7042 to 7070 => 0.19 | 98.3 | 96.6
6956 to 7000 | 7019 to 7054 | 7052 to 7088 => -0.24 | 97.2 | 95.4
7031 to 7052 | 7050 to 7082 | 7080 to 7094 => -0.02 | 97.4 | 93.9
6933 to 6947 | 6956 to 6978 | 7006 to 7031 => 0.19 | 100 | 96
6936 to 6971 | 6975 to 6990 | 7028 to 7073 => 0.46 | 99.2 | 96.9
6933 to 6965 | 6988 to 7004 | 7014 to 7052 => 0.25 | 99.7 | 97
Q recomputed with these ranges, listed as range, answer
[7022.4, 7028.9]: 91.7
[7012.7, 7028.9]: 95.8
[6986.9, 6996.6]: 98.3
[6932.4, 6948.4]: 100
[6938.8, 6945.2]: 101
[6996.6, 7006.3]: 95.5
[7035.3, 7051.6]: 96.9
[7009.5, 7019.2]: 96.2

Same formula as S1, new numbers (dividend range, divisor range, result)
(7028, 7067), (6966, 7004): 1.03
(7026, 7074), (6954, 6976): 1.01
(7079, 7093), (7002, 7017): 1.01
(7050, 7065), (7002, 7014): 1.02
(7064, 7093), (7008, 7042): 1.00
